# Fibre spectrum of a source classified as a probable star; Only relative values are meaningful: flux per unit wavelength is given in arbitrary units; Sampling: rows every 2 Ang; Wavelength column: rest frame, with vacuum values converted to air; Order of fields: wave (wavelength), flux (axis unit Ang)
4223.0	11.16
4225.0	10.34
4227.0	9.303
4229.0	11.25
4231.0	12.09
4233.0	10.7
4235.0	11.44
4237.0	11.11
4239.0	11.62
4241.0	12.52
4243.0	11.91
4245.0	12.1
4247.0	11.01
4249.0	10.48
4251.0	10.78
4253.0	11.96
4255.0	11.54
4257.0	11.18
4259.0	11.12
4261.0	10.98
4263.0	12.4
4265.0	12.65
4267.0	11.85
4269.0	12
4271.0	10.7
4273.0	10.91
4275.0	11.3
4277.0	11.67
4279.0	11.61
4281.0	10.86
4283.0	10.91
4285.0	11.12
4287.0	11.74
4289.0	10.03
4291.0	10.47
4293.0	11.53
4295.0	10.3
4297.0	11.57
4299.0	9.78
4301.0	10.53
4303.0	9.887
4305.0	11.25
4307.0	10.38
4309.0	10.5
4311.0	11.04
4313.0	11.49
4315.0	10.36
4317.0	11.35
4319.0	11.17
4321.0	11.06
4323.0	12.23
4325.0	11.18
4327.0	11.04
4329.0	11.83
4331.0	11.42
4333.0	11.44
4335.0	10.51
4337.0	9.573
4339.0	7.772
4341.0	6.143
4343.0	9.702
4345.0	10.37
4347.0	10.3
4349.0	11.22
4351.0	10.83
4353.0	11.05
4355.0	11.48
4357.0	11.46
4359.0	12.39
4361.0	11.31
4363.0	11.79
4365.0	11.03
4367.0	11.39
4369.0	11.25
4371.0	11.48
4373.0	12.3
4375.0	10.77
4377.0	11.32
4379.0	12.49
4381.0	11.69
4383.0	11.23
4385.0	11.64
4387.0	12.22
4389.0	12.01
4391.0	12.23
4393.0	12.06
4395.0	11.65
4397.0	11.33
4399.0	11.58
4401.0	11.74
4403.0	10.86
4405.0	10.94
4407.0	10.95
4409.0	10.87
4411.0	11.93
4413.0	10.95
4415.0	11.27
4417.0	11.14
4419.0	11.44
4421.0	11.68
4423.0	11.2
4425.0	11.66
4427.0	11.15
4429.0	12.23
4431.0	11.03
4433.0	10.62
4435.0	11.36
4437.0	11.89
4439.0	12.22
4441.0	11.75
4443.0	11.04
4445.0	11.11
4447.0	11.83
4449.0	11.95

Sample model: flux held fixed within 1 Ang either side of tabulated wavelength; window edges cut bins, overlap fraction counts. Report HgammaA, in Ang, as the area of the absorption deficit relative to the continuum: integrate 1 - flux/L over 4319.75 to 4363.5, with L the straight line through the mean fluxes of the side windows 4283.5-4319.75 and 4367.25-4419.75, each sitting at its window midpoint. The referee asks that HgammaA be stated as 1.54 Ang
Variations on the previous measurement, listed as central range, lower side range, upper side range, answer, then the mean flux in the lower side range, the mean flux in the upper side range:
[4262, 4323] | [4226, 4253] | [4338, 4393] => 0.5 Ang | 11.3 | 11.1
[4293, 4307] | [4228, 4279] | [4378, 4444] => 1.1 Ang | 11.5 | 11.5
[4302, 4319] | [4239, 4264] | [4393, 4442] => 1.0 Ang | 11.5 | 11.4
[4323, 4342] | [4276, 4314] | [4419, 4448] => 1.4 Ang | 10.9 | 11.5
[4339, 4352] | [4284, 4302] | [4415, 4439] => 1.7 Ang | 10.8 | 11.4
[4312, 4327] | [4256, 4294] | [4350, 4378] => 0.2 Ang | 11.3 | 11.4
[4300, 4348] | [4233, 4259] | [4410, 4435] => 3.7 Ang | 11.4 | 11.4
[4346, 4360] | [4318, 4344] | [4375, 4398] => -0.4 Ang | 10.4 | 11.8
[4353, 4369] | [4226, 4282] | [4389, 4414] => -0.1 Ang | 11.4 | 11.4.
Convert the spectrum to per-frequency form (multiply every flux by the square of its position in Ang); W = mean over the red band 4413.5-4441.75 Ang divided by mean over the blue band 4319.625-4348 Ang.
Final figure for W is 1.2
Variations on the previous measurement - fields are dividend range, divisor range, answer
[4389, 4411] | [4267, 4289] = 1.08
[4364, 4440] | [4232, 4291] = 1.08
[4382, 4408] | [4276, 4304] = 1.12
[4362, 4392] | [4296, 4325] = 1.10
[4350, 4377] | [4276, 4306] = 1.09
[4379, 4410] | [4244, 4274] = 1.08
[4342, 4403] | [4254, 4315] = 1.07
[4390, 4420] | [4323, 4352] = 1.14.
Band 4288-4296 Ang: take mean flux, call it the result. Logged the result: 10.6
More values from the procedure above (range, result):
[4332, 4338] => 10.5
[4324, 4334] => 11.4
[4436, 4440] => 12.1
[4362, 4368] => 11.4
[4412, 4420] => 11.2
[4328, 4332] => 11.6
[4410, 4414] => 11.4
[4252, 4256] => 11.8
